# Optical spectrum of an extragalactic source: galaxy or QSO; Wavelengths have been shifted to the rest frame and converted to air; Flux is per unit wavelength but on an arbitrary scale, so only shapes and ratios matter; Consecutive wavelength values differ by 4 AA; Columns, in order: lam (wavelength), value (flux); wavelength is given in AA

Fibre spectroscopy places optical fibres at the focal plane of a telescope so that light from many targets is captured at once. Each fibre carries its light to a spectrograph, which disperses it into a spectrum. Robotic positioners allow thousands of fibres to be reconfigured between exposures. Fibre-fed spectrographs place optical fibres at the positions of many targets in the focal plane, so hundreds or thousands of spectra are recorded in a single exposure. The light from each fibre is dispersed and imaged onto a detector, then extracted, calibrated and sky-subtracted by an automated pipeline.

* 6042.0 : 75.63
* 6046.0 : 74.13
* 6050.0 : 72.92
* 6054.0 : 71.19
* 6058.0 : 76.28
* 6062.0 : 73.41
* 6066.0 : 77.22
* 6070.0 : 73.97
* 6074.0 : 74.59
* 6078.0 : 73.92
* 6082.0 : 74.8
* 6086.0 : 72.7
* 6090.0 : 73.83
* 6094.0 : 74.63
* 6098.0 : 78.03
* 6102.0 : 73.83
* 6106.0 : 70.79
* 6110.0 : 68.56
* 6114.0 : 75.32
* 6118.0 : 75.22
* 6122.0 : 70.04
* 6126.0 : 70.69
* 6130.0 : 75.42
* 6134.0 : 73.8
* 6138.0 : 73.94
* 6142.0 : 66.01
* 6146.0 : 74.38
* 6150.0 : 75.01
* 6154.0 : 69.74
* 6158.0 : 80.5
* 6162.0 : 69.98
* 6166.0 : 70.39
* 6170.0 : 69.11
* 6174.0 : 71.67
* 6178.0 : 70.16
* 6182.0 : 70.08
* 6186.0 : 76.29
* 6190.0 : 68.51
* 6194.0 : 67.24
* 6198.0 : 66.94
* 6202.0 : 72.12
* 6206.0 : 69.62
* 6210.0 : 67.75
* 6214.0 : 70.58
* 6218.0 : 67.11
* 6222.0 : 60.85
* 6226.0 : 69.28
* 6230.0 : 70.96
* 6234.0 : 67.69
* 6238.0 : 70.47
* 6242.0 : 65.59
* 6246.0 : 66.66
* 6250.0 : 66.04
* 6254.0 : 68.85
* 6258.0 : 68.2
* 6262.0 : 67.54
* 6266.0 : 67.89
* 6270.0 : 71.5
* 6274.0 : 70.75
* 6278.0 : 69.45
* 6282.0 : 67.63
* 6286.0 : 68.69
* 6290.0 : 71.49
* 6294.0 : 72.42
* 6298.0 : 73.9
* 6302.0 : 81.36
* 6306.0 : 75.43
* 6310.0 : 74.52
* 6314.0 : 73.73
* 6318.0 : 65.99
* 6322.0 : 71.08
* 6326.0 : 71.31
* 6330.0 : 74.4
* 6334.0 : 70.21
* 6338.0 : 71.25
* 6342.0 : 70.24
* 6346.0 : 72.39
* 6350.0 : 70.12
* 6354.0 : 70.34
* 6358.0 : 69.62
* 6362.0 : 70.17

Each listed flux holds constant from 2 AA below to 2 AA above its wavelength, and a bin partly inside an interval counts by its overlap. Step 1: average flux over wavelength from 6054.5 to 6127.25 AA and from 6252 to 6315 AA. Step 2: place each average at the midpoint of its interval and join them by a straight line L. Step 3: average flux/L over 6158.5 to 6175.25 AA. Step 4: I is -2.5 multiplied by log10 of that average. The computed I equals 0.03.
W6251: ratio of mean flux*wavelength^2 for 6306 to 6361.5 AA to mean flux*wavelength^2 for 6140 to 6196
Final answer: 1.1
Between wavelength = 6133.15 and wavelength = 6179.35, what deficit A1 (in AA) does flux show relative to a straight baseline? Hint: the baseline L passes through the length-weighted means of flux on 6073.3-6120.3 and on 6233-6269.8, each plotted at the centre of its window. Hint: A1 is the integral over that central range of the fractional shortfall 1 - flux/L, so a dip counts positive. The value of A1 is -0.3 AA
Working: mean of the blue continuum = 73.8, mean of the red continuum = 67.8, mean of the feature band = 72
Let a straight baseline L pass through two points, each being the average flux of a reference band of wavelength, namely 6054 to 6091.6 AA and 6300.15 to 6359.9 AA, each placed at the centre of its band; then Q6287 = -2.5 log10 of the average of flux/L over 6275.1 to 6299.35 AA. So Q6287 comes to 0.03 mag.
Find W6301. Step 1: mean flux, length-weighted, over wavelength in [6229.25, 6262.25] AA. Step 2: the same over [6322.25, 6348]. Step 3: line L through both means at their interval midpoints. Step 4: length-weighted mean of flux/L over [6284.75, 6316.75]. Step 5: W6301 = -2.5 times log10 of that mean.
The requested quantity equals -0.06 mag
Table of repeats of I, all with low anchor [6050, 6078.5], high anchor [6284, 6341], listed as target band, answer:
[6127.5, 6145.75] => 0.02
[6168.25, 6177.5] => 0.05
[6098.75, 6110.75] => 0.03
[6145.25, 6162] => -0.01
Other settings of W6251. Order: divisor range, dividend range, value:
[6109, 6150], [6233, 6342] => 1.02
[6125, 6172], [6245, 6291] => 0.99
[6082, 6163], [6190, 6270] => 0.96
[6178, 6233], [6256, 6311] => 1.06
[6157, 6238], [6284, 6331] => 1.08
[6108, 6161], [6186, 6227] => 0.96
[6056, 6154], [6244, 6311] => 1.02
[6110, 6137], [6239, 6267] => 0.96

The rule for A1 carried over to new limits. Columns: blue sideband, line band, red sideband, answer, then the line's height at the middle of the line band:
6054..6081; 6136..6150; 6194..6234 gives -0.12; 71.3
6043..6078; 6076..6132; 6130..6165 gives 0.15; 73.6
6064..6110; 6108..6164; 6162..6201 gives -0.57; 72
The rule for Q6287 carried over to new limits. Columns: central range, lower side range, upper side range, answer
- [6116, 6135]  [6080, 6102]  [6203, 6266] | 0.00 mag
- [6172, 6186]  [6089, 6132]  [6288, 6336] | 0.03 mag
